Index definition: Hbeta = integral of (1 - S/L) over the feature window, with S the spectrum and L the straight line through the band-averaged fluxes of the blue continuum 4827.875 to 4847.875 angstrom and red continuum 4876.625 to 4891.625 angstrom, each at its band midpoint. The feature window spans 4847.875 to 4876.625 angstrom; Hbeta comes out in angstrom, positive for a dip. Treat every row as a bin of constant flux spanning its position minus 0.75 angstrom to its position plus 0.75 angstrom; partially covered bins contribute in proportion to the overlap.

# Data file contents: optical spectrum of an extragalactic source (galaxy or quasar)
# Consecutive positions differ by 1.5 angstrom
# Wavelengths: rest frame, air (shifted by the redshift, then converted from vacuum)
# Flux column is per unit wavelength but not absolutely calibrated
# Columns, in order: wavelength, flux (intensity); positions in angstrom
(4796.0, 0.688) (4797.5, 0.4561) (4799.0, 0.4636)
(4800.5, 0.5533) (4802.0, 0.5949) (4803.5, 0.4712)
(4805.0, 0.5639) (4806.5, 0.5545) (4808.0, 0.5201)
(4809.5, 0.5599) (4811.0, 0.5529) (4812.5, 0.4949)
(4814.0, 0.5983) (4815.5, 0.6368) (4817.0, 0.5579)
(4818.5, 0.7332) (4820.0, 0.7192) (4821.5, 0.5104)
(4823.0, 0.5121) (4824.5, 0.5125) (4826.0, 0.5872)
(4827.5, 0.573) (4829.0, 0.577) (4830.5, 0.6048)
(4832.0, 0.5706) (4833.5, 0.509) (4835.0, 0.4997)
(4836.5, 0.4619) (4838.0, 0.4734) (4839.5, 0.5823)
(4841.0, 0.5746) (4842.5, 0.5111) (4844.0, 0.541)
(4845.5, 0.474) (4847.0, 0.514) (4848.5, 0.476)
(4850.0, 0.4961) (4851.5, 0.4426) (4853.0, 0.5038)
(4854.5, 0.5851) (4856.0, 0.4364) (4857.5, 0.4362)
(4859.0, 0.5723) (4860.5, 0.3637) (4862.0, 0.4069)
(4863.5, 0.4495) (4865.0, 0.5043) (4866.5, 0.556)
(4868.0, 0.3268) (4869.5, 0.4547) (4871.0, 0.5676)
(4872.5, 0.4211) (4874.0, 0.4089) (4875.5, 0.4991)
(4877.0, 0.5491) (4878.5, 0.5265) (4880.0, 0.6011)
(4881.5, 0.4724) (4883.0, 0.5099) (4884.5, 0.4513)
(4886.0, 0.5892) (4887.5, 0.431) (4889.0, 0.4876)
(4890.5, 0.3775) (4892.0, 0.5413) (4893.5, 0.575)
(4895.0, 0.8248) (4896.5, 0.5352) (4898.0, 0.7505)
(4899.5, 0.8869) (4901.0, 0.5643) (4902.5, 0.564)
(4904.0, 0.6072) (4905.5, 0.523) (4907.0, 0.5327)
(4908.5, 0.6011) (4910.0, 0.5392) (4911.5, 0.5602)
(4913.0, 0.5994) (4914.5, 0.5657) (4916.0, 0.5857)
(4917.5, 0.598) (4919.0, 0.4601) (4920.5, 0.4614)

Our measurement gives 2.48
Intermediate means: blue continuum 0.531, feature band 0.47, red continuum 0.499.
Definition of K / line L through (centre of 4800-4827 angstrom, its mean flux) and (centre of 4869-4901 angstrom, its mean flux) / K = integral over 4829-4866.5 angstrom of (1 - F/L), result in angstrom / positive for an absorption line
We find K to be 3.8 angstrom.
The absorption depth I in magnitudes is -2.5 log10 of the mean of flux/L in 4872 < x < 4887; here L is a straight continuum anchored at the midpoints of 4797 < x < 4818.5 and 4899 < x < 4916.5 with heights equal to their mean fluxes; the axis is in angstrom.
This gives 0.15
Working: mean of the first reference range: 0.549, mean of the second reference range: 0.59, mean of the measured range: 0.503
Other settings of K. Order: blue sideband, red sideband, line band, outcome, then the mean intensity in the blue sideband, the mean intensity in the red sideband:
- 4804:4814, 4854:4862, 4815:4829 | -1.82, 0.544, 0.469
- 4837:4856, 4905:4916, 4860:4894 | 3.45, 0.511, 0.563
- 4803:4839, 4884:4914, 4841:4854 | 1.45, 0.557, 0.578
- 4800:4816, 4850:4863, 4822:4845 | -1.31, 0.553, 0.47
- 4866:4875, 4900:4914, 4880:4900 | -1.92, 0.454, 0.571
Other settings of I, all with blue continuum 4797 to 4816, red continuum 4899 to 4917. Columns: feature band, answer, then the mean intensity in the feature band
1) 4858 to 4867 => 0.200 mag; 0.472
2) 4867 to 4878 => 0.227 mag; 0.465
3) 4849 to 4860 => 0.146 mag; 0.493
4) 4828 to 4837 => 0.025 mag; 0.54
